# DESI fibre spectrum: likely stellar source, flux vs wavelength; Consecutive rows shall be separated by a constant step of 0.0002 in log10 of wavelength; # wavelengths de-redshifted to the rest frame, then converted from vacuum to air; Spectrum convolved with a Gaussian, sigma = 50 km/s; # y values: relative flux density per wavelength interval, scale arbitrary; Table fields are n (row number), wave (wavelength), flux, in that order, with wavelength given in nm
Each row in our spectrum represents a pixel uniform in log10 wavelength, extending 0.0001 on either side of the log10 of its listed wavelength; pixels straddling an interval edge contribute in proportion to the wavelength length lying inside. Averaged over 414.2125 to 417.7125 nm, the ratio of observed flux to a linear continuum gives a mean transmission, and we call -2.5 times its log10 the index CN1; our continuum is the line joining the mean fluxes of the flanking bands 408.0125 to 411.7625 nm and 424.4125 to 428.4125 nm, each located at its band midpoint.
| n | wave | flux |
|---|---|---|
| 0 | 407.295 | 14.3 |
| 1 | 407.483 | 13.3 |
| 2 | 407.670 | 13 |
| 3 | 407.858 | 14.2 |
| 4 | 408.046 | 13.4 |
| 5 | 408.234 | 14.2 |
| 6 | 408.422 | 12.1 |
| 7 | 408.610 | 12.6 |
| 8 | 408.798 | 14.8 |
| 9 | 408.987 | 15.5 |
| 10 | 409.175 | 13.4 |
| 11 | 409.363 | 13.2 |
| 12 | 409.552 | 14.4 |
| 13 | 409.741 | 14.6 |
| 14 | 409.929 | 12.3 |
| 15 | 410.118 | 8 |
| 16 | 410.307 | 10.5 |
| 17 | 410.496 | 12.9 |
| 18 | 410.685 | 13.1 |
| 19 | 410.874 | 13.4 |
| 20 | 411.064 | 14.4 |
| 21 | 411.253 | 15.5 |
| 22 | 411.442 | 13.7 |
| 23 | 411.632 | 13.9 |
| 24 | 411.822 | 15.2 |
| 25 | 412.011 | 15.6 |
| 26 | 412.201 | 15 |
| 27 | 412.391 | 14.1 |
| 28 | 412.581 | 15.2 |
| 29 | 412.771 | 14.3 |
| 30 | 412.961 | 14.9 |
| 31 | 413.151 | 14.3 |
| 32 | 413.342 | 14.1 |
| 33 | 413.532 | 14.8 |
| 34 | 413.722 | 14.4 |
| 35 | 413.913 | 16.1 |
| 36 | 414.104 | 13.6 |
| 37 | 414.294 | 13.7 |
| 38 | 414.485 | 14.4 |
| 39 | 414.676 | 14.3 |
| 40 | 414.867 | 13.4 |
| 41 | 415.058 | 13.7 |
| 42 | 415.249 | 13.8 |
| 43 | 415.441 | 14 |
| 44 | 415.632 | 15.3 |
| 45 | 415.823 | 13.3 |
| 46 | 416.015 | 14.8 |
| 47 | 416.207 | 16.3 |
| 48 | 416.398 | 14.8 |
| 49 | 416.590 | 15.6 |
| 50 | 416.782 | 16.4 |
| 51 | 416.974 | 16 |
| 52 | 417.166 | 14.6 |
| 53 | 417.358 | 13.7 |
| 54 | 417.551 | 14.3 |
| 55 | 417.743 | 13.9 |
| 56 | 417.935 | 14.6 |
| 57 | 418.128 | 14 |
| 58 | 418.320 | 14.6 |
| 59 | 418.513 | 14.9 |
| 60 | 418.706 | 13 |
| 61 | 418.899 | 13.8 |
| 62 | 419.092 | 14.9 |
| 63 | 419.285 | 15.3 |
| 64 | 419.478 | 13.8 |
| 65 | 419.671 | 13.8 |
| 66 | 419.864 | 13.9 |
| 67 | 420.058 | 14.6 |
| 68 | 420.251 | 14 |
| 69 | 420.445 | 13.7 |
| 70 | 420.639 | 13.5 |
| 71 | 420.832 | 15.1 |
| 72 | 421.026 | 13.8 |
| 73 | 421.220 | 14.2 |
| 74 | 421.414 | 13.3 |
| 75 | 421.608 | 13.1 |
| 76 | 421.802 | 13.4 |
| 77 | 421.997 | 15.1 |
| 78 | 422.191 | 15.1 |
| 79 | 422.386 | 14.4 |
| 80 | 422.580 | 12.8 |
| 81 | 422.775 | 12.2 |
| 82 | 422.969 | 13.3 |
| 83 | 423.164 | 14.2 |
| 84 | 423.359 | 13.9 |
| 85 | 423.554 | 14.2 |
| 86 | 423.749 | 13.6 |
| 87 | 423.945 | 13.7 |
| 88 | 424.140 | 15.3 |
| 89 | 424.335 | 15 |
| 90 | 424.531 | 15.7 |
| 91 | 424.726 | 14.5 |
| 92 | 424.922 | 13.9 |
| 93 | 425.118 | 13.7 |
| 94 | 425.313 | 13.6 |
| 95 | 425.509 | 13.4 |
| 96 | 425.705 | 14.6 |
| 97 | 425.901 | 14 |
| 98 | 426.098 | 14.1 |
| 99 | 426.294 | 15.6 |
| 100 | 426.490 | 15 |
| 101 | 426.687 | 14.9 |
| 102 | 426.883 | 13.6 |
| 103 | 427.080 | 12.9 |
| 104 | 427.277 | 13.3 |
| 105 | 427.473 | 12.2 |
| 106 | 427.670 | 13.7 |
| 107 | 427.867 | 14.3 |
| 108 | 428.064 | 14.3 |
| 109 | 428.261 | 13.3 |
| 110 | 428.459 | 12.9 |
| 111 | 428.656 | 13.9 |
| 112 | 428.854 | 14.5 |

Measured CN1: -0.08 mag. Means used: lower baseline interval 13.3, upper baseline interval 14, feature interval 14.6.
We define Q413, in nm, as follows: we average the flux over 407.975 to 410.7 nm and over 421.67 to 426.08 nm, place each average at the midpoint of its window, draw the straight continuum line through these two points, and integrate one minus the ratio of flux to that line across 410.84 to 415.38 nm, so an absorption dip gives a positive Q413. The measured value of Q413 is -0.39 nm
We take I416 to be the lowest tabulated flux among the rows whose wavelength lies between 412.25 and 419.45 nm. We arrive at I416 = 13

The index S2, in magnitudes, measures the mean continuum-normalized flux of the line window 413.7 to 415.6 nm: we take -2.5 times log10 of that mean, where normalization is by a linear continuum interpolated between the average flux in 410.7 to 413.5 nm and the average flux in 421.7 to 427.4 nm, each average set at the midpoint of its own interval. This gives 0.02 mag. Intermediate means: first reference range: 14.5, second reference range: 14.1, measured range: 14.2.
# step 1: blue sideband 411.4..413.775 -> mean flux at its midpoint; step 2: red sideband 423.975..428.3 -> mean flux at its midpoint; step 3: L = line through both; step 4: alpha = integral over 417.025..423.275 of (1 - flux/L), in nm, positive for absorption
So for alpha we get 0.13 nm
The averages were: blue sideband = 14.6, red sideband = 14.1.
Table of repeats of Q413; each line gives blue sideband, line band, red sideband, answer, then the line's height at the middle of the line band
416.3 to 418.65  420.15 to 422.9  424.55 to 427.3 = 0.12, 14.5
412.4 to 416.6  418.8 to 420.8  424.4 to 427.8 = 0.02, 14.3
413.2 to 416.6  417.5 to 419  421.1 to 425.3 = 0.01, 14.3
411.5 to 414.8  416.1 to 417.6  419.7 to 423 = -0.10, 14.2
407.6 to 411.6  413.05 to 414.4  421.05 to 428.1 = -0.09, 13.5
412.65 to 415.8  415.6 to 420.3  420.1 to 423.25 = -0.16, 14.1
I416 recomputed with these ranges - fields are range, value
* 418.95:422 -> 13.1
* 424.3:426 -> 13.4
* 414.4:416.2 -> 13.3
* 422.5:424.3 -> 12.2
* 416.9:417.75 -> 13.7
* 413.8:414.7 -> 13.6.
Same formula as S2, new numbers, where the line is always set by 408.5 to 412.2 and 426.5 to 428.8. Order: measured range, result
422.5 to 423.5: 0.023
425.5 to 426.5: -0.066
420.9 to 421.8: -0.001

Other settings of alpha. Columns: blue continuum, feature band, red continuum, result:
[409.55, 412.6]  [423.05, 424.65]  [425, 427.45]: -0.06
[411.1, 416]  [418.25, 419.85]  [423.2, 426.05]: 0.01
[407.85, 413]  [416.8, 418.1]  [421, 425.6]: -0.07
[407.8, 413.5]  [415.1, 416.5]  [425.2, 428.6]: -0.08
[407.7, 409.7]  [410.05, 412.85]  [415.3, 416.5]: 0.09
